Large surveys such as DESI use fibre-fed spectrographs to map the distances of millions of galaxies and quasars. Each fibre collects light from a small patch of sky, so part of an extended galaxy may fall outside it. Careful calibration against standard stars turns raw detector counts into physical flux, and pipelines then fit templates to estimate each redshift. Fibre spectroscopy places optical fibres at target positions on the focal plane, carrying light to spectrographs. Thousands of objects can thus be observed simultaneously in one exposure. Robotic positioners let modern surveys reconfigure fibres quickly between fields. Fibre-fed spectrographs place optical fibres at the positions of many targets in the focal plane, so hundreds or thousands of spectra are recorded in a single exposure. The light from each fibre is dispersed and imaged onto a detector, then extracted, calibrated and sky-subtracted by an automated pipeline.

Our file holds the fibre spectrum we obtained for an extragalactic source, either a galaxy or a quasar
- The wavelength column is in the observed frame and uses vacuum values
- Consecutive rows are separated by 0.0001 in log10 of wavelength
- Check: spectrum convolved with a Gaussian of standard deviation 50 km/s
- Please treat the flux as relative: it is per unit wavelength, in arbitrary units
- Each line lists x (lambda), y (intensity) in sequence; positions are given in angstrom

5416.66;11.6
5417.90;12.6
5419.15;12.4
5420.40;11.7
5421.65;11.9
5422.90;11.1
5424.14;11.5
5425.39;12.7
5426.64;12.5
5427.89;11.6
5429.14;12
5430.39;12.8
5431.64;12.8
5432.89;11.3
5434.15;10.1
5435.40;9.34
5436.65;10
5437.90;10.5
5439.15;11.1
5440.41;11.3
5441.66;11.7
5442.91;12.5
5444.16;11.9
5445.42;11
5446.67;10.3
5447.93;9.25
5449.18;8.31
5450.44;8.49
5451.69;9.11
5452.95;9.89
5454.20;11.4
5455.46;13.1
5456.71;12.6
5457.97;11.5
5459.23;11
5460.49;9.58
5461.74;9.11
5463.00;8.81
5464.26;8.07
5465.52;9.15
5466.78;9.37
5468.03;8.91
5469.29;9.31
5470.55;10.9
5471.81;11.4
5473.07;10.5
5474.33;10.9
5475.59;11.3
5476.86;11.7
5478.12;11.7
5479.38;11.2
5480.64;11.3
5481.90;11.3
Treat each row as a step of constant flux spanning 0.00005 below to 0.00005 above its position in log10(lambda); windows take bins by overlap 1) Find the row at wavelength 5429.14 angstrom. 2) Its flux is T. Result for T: 12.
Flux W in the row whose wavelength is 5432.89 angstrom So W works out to 11.3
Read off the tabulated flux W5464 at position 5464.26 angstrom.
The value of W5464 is 8.07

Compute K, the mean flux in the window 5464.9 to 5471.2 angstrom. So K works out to 9.54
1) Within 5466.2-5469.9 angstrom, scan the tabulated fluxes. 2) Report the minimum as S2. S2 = 8.91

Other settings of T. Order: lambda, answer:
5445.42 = 11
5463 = 8.81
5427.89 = 11.6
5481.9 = 11.3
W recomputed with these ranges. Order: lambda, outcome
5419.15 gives 12.4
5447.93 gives 9.25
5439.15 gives 11.1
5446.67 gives 10.3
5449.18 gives 8.31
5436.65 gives 10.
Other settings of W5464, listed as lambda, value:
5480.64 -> 11.3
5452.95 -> 9.89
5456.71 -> 12.6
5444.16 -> 11.9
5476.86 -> 11.7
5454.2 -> 11.4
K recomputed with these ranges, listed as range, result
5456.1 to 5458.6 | 12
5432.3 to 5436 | 10.2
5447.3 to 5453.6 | 9.02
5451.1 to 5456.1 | 10.9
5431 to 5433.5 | 12.1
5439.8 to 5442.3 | 11.5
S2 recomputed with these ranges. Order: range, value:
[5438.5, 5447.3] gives 10.3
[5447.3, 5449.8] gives 8.31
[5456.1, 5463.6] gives 8.81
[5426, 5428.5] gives 11.6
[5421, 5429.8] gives 11.1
